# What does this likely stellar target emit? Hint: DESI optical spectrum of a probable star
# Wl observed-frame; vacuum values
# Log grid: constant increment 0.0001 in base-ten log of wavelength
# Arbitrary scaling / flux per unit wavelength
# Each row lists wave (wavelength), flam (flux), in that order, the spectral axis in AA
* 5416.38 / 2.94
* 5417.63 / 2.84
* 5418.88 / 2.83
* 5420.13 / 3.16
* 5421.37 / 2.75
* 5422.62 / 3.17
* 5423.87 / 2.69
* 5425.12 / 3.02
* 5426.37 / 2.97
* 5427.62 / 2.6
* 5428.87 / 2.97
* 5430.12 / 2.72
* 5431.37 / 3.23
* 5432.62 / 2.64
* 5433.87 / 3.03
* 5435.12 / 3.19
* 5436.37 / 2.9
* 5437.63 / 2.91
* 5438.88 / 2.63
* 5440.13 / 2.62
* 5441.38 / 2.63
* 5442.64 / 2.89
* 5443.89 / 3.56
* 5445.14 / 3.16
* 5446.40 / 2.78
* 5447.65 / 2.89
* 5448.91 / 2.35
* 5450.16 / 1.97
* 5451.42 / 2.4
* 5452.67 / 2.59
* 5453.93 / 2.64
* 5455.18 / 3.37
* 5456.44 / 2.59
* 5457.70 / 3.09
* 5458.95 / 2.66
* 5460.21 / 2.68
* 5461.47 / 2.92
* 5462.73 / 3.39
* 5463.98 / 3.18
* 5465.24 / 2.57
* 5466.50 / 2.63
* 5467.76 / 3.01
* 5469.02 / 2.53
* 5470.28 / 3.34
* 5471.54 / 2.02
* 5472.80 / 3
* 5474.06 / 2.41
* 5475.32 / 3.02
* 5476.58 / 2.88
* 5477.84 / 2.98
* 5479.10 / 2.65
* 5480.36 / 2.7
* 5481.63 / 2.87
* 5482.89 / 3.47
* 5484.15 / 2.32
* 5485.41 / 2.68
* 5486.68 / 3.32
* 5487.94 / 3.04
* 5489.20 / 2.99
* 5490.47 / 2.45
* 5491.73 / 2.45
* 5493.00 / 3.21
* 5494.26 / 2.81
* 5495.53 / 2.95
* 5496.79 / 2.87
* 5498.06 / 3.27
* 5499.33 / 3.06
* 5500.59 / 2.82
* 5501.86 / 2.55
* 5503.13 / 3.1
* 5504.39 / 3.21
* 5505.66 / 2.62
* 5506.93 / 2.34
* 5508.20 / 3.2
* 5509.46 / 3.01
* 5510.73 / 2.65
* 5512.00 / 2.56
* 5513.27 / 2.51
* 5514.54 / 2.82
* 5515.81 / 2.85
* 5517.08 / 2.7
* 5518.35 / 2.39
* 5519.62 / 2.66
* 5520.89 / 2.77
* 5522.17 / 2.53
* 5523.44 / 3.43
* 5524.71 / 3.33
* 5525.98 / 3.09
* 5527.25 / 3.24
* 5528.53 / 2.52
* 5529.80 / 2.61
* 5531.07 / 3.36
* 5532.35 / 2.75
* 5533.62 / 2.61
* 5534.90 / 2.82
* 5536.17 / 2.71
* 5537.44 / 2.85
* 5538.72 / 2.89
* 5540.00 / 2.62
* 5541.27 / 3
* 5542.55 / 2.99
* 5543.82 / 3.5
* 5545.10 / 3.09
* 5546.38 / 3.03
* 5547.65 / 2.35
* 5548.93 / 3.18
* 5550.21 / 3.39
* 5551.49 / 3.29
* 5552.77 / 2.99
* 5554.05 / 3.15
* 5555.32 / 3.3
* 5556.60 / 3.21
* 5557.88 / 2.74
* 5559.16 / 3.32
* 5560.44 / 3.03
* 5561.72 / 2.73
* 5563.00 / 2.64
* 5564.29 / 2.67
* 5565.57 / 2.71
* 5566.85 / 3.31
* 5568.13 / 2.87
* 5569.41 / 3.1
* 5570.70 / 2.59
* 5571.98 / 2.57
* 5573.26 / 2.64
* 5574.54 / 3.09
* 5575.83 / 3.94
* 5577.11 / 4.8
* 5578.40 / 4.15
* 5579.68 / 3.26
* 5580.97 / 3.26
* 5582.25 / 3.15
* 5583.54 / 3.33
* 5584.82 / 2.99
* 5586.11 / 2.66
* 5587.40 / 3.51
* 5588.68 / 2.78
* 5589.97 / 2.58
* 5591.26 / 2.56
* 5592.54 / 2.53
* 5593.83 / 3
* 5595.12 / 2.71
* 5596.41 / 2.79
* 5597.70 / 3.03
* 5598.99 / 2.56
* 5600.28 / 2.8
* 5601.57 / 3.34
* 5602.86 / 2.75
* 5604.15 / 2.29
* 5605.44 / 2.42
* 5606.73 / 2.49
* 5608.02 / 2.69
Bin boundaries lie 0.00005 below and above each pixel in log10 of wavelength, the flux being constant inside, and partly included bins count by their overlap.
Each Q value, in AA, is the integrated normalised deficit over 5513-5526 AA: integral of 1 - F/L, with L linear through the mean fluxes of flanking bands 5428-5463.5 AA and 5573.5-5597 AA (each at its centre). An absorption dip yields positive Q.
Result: 0.8 AA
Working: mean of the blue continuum 2.84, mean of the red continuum 3.16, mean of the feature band 2.82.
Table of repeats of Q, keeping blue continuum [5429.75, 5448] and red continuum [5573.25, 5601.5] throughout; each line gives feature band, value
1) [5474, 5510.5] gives 1.40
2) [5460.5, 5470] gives 0.18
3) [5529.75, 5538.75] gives 0.62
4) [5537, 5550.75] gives 0.30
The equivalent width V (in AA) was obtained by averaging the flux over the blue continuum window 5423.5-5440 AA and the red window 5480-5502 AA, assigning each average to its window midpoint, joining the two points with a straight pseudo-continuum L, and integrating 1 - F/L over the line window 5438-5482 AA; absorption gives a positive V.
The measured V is 1.4 AA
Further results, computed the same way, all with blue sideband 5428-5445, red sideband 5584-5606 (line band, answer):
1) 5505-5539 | 0.5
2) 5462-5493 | 0.5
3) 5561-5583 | -2.7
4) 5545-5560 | -1.4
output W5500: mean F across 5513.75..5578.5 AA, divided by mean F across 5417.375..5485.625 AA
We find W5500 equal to 1.06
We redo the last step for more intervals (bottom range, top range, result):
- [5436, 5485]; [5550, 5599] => 1.09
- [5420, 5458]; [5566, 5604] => 1.07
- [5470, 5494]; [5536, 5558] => 1.07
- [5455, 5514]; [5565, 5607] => 1.05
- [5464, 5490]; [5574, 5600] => 1.11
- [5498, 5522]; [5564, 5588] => 1.15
